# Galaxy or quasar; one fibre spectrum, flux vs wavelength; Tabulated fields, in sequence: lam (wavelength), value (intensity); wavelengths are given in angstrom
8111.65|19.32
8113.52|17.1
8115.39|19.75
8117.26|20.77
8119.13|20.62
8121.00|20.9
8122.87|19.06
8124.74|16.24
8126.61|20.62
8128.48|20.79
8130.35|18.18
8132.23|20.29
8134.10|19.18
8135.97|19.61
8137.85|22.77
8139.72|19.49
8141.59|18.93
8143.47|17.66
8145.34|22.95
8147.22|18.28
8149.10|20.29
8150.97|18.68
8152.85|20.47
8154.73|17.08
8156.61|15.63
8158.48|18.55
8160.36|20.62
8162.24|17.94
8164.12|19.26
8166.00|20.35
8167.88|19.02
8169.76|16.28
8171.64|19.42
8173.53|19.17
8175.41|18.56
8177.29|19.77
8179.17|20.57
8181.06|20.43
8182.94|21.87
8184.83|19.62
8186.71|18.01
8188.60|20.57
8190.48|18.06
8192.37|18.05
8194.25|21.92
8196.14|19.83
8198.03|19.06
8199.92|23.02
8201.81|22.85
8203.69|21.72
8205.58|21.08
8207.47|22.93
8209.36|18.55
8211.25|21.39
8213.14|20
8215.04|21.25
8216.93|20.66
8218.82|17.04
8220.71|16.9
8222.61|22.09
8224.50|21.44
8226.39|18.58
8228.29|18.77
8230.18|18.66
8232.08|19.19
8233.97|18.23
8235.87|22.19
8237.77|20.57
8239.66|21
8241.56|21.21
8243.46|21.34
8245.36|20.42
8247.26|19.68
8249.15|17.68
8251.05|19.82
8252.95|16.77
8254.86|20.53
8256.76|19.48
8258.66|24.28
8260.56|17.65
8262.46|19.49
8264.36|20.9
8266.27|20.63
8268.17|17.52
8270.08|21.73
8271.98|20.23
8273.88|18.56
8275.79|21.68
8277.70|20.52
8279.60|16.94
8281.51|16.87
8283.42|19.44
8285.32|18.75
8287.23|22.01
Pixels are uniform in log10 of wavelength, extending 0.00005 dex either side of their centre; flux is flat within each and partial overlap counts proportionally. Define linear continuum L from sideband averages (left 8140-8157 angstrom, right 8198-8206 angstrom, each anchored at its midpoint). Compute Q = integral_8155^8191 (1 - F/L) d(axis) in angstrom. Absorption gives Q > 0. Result 2.1 angstrom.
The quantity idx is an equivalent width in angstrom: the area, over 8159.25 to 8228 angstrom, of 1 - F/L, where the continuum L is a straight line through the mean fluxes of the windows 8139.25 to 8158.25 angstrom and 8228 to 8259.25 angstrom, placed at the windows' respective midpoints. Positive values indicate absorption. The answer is -1.8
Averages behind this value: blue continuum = 18.9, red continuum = 20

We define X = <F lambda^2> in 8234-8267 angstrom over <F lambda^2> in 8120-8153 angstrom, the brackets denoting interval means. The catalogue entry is 1.05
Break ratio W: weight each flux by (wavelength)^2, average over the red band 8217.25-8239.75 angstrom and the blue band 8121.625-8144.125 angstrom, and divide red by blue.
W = 1.0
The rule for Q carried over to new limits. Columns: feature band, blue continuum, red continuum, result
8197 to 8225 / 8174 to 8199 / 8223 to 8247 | -1.0 angstrom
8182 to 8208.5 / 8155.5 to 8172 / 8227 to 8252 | -2.1 angstrom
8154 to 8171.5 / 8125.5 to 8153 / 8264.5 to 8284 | 1.2 angstrom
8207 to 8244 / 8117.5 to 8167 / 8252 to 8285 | -1.0 angstrom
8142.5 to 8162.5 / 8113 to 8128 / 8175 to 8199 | 0.7 angstrom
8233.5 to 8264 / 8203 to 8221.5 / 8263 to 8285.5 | -0.4 angstrom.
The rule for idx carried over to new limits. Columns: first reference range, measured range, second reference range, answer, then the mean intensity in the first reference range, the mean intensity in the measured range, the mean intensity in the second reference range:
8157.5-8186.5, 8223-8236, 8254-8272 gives 0.27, 19.4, 19.5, 20.2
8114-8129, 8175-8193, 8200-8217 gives 1.07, 19.7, 19.6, 21.3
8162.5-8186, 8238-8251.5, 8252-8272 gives -0.26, 19.5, 20.2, 19.9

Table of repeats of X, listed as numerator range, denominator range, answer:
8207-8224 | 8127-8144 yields 1.04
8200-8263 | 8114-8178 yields 1.07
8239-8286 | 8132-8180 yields 1.05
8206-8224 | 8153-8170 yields 1.10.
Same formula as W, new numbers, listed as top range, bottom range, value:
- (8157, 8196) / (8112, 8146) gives 1.00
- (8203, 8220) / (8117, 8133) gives 1.06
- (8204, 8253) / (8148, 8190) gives 1.06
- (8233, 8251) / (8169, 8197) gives 1.05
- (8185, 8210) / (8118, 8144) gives 1.06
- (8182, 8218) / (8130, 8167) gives 1.08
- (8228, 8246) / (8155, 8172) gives 1.11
